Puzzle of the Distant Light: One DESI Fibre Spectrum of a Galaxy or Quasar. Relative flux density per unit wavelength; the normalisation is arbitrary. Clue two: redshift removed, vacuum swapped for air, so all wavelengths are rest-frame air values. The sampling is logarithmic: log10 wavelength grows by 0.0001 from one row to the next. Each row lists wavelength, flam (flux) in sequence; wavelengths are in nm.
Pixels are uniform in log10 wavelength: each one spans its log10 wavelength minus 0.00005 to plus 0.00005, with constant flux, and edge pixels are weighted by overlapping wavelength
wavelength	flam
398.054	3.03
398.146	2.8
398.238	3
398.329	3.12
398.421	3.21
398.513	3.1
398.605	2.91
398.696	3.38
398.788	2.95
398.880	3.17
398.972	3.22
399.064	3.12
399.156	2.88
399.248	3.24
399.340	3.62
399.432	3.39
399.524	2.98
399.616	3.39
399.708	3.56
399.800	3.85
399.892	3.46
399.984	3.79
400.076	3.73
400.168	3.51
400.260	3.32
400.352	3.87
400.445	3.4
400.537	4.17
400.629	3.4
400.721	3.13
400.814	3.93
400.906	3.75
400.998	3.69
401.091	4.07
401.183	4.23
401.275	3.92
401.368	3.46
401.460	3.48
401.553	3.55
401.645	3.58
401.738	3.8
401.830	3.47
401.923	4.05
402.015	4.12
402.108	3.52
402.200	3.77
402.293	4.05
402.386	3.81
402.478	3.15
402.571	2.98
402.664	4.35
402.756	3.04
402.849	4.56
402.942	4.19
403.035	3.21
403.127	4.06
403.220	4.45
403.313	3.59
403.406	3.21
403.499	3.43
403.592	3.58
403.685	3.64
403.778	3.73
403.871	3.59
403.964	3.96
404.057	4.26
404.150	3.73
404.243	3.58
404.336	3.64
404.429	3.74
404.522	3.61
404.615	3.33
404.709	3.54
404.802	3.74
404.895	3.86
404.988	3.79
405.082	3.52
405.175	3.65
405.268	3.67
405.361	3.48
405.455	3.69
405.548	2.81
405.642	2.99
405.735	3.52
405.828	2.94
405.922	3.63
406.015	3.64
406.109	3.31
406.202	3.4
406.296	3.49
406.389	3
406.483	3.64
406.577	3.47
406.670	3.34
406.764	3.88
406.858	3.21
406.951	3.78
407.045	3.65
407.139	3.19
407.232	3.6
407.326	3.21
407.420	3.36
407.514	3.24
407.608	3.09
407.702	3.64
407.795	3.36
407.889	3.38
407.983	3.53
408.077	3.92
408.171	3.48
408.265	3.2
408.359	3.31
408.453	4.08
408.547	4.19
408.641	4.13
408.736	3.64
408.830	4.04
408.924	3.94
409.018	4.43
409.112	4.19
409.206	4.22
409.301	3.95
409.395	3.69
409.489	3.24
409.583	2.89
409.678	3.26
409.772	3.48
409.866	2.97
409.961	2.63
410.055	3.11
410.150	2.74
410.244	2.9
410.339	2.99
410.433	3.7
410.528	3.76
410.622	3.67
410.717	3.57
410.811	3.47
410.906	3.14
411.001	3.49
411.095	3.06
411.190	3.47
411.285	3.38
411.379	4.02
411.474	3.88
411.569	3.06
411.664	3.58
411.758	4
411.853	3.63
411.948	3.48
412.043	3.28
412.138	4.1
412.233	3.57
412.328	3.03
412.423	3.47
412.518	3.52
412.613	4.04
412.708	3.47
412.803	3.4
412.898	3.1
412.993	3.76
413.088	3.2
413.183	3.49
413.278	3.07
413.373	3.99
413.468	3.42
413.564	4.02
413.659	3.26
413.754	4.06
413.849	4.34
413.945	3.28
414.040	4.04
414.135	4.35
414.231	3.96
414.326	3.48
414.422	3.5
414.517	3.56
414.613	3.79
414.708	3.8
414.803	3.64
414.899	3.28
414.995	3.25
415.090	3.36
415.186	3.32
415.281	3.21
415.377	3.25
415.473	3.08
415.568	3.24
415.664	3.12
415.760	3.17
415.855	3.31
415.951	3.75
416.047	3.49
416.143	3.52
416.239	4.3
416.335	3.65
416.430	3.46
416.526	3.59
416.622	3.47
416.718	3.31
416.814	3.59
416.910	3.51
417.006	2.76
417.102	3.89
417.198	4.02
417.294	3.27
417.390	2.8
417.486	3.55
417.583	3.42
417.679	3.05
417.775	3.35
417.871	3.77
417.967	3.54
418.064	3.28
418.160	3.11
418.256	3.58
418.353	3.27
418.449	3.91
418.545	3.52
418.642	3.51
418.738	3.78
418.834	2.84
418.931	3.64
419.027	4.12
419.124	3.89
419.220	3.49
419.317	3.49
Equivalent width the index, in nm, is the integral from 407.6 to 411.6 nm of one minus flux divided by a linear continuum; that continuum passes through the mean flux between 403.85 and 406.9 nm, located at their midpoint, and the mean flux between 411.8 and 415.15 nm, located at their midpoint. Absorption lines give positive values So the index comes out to 0.05 nm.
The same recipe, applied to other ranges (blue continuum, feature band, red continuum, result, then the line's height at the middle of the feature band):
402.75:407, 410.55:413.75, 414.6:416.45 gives -0.03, 3.49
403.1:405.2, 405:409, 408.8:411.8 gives 0.10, 3.61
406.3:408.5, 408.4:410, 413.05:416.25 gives -0.10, 3.48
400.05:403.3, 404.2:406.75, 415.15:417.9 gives 0.12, 3.65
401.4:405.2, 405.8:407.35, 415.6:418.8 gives 0.09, 3.65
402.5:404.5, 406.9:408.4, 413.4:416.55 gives 0.10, 3.67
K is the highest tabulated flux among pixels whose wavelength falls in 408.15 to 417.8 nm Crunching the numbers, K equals 4.43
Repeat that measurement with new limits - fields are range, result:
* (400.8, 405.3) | 4.56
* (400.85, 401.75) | 4.23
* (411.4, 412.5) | 4.1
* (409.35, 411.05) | 3.76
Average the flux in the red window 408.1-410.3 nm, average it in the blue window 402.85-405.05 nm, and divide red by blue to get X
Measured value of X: 1.0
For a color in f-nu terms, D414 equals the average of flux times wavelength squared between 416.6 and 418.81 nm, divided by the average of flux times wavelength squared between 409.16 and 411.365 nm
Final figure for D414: 1.1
